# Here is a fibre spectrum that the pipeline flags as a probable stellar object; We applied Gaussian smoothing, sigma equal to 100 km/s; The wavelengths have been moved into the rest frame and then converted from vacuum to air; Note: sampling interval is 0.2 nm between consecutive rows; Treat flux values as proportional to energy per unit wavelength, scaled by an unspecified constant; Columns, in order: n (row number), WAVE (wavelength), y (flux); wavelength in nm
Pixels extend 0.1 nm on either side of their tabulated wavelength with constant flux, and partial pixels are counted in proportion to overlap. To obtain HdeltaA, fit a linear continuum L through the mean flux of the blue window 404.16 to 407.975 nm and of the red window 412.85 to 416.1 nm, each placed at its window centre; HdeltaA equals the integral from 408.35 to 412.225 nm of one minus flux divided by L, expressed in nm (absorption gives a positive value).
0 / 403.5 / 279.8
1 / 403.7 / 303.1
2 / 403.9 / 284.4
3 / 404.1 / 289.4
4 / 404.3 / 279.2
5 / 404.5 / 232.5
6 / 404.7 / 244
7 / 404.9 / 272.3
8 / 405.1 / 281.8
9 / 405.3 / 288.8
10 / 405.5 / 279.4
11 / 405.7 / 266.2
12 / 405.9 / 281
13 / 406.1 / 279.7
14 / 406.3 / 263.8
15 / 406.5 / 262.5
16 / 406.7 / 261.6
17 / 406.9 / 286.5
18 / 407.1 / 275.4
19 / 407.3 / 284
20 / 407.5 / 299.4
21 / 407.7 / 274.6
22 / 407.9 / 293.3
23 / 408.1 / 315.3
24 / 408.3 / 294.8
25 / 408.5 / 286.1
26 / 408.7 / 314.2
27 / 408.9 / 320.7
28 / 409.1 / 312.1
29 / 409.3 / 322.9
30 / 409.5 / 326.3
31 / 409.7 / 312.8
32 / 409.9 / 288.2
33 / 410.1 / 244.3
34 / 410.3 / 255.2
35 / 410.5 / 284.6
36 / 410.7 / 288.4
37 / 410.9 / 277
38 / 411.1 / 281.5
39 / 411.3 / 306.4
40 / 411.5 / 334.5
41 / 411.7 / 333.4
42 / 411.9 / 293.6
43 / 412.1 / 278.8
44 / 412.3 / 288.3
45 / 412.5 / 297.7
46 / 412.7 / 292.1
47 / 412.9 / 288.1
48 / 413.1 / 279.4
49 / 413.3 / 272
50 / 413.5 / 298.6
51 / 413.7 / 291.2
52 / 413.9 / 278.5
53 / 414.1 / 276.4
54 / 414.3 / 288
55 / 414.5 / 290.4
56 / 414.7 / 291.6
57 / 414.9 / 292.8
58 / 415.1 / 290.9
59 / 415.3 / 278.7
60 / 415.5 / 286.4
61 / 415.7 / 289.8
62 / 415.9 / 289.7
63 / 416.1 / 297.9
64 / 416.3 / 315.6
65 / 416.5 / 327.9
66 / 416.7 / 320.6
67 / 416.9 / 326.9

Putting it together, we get -0.24 nm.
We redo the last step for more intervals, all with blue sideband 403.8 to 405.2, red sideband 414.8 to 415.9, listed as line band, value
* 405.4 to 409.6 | -0.246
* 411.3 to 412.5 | -0.099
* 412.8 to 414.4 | 0.005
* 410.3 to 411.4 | -0.018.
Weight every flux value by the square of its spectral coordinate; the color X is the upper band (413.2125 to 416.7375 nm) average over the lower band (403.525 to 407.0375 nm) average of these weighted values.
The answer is 1.12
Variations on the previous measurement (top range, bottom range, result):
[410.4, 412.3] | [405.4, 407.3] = 1.11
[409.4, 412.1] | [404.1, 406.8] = 1.12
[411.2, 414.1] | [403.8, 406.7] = 1.12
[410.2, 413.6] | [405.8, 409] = 1.04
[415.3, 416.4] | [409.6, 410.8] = 1.08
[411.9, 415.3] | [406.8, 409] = 1.00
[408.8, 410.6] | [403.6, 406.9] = 1.11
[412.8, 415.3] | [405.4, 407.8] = 1.07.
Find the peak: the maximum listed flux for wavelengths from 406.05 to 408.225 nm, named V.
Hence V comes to 315.3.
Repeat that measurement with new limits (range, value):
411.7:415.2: 333.4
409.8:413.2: 334.5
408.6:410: 326.3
